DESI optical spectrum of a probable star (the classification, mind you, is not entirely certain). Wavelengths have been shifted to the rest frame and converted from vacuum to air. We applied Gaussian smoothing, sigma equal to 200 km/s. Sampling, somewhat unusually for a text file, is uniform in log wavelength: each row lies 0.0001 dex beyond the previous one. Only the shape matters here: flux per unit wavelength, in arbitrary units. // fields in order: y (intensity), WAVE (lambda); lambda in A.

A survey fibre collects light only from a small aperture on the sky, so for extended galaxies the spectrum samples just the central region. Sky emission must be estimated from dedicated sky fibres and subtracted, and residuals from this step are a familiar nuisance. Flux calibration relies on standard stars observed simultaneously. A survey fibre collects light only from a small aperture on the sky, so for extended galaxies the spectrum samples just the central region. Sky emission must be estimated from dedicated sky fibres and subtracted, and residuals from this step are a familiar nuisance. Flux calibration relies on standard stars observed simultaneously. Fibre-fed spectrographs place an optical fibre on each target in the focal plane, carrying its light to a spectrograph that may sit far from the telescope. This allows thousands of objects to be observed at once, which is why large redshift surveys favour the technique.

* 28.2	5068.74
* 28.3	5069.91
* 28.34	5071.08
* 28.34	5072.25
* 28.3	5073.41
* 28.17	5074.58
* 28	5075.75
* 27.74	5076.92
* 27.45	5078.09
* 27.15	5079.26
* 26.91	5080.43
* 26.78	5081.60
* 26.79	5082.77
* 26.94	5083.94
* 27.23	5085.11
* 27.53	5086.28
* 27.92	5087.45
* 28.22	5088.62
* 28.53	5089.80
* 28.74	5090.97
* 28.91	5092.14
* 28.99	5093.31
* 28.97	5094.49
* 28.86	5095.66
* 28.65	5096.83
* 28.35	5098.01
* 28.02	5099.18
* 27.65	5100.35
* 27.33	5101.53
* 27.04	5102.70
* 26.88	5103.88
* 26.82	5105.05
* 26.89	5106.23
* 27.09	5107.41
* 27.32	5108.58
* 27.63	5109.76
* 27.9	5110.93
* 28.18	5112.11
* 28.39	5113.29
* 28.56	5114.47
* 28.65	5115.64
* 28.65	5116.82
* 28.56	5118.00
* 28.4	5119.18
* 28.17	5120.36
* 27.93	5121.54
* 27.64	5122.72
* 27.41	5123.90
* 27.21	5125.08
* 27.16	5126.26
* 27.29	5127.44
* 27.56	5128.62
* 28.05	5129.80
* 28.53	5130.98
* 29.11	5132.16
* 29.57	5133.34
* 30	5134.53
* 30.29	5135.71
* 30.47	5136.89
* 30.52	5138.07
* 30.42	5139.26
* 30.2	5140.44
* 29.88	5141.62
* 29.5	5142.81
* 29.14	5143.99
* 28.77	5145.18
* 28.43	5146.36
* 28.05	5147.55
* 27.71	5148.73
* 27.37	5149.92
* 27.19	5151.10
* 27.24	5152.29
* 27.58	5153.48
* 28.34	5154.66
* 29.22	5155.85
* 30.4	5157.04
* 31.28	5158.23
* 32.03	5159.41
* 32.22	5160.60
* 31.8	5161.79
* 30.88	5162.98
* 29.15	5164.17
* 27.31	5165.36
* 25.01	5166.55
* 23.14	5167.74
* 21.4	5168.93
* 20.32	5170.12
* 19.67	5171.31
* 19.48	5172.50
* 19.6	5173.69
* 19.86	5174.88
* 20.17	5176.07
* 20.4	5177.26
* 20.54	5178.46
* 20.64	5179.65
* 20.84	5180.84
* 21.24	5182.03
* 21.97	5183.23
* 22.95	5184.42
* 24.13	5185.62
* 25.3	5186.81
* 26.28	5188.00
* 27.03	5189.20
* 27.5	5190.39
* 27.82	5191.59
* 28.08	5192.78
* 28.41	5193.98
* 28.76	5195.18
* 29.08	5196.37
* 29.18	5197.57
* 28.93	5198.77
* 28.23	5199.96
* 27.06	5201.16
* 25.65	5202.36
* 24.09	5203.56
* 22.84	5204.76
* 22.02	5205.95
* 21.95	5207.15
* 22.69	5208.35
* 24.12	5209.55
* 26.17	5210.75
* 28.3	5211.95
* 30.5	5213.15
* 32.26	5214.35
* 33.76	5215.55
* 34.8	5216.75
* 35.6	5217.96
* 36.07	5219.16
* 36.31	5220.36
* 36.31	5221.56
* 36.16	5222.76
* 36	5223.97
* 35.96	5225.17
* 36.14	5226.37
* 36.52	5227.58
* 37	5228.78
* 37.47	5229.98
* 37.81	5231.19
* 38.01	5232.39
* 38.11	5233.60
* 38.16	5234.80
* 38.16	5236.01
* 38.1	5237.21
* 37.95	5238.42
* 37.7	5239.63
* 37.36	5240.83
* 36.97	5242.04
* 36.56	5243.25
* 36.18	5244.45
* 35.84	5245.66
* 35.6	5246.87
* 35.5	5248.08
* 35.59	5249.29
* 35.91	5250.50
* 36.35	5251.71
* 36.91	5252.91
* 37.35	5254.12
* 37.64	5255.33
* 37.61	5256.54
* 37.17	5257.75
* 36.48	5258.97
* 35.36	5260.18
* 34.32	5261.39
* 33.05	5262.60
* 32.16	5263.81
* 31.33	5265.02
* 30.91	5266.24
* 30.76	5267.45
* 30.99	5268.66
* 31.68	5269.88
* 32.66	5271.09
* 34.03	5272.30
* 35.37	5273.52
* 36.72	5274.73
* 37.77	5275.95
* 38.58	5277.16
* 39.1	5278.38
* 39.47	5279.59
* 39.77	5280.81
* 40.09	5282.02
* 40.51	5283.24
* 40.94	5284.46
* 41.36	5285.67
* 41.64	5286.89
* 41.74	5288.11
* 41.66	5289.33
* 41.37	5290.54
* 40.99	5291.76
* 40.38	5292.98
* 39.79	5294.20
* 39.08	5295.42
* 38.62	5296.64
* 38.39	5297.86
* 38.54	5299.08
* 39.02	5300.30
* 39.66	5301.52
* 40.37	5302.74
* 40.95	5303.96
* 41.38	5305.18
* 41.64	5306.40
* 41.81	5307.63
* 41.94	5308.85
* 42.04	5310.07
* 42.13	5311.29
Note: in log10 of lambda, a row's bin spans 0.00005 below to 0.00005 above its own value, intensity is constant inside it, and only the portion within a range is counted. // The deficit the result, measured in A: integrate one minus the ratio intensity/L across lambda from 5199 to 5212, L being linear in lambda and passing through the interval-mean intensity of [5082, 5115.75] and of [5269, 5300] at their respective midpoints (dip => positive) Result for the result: 3.6 A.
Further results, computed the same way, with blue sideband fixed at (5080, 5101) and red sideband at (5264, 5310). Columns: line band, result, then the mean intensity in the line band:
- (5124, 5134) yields 0.67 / 28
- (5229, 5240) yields -0.71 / 37.9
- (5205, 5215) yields 2.45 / 25.9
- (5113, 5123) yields 0.38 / 28.3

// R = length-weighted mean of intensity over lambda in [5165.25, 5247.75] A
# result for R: 29.4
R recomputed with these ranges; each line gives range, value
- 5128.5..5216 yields 26.7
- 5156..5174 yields 26.4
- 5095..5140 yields 28.3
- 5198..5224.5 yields 29.5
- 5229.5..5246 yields 37.5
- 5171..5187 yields 21.1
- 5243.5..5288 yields 36.3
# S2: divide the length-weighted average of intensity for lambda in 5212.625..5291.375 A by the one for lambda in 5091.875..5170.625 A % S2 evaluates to 1.29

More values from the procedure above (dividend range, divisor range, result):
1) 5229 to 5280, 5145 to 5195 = 1.40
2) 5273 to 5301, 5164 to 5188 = 1.79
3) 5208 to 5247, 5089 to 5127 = 1.25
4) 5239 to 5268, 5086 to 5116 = 1.27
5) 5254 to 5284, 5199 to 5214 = 1.40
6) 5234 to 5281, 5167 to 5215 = 1.46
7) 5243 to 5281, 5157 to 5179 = 1.42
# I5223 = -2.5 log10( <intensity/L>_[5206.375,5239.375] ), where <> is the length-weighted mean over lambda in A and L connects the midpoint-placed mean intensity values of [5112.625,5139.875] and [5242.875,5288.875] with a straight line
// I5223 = 0.00 mag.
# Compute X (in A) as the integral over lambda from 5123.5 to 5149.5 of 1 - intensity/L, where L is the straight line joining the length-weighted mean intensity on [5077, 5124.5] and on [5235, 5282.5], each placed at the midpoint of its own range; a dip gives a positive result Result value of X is 0.7 A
